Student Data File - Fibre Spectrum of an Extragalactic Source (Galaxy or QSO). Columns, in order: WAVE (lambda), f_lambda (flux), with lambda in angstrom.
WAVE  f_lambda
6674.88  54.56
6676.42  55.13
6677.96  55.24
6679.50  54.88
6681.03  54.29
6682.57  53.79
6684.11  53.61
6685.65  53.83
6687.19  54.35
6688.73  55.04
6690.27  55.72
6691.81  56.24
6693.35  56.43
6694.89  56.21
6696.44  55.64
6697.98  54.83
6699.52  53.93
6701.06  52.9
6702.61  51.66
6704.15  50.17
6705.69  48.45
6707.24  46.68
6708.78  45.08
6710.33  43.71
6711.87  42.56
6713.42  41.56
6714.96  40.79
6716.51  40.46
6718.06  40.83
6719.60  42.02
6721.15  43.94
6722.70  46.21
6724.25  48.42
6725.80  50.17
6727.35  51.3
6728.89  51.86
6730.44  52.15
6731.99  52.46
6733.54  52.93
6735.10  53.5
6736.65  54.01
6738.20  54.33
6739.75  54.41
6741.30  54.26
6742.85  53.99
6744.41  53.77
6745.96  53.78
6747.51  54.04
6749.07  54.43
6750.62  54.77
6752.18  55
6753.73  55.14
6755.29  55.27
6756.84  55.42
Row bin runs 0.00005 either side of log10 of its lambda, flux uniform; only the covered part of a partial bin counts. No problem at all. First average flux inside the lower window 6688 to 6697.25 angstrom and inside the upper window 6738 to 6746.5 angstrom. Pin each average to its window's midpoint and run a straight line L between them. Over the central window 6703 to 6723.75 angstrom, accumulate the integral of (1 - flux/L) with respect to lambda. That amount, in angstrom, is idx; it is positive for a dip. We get 4.1 angstrom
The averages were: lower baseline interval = 55.9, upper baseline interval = 54.1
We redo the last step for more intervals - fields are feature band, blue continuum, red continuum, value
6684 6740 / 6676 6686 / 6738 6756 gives 4.4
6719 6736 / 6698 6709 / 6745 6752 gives 0.9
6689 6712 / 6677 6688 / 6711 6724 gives -1.6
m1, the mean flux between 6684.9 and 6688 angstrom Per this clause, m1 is 54.1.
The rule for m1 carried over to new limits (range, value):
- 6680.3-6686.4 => 53.8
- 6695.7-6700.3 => 54.9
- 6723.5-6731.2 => 50.8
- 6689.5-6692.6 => 56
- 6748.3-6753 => 54.8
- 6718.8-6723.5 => 44.1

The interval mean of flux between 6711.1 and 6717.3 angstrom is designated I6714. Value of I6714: 41.3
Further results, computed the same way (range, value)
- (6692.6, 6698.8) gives 55.7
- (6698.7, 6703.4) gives 52.9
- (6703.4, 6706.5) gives 49.2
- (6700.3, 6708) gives 49.9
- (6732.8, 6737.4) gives 53.4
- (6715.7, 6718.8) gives 40.6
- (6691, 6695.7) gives 56.2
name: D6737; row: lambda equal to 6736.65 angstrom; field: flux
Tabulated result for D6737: 54.01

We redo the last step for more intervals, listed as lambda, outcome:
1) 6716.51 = 40.46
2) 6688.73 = 55.04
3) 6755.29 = 55.27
